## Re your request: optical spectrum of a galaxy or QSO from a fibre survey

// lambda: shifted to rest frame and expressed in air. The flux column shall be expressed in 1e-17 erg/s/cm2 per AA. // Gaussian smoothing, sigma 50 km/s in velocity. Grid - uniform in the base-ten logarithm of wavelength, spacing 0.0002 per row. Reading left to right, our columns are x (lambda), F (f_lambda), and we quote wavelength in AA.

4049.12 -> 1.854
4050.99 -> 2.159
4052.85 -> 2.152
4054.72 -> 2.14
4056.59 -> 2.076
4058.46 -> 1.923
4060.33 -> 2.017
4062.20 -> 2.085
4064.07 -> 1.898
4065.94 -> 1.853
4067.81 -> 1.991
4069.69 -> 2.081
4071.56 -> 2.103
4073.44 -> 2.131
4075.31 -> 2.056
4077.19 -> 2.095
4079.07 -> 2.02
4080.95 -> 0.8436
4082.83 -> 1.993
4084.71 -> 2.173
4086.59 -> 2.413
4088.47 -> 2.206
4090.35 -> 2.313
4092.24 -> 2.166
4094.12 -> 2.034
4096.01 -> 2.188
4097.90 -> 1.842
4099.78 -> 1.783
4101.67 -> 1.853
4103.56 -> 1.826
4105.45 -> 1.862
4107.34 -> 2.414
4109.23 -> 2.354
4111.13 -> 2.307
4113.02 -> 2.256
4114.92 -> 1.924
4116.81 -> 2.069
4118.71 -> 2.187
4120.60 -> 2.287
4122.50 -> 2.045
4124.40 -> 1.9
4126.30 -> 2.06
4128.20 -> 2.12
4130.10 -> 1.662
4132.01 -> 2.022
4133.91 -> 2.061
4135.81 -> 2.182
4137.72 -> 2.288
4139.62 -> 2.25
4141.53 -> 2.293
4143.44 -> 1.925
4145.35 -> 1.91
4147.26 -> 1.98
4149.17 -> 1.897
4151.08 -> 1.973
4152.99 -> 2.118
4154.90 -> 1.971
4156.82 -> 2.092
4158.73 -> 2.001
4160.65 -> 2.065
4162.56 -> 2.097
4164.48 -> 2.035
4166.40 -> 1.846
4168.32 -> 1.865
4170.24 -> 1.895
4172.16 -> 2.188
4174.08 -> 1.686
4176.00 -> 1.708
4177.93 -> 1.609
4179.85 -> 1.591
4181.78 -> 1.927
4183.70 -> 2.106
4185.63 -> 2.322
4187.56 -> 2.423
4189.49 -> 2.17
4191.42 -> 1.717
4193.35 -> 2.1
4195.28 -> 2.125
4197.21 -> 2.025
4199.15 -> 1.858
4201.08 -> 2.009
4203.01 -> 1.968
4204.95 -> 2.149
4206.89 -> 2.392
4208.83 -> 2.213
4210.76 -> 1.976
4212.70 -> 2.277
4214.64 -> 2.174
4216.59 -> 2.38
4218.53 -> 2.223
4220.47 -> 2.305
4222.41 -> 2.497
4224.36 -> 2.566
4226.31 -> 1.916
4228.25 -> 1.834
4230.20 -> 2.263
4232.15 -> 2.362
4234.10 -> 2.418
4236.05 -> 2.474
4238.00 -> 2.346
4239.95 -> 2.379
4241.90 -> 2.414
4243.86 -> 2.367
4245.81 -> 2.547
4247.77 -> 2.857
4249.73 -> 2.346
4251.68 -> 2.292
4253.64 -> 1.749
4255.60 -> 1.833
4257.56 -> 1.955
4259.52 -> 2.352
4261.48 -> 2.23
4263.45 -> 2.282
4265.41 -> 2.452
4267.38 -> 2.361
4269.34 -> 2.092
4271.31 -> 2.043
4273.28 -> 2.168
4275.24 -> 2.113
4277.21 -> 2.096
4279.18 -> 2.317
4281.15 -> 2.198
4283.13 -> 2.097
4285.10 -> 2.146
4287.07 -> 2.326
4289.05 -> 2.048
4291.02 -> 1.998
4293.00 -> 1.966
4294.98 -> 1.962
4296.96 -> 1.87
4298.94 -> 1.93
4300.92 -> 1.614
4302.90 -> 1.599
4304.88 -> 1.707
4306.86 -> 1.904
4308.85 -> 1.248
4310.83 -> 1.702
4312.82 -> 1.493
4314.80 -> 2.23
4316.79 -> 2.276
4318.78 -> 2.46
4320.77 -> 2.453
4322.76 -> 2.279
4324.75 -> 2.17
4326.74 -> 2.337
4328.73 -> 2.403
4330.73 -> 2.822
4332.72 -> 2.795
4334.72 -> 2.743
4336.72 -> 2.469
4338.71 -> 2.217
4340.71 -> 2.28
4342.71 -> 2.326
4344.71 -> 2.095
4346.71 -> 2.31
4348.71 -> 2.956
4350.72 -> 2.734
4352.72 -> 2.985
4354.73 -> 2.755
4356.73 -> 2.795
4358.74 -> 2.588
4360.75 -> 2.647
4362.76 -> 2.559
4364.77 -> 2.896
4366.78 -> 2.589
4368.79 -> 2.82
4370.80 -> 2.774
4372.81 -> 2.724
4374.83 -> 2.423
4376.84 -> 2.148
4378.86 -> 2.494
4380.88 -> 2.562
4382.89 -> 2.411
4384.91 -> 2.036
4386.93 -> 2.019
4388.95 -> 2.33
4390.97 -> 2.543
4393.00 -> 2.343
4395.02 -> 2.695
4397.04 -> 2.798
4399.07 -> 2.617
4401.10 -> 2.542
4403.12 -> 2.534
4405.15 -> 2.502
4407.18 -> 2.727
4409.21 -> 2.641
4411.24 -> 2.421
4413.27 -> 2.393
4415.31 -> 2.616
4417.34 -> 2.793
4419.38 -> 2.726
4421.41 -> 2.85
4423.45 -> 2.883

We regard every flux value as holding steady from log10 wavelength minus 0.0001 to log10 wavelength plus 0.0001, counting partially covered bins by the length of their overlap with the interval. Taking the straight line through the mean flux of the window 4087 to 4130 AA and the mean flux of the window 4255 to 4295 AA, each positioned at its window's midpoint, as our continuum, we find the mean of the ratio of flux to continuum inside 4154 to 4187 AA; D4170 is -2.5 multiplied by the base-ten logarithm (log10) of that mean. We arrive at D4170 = 0.09 mag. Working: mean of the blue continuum 2.09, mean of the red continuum 2.15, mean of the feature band 1.95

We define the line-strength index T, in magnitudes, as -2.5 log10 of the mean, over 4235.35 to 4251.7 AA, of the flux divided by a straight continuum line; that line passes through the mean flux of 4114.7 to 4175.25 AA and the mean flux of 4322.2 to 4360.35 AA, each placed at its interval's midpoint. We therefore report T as -0.080 mag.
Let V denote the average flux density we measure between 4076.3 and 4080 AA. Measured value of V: 2.06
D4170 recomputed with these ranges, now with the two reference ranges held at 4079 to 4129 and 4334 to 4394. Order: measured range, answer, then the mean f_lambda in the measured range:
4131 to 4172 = 0.05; 2.04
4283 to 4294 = 0.14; 2.1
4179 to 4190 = 0.05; 2.09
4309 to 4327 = 0.16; 2.11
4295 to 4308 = 0.33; 1.78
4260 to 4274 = 0.05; 2.24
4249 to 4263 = 0.11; 2.11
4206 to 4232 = 0.01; 2.24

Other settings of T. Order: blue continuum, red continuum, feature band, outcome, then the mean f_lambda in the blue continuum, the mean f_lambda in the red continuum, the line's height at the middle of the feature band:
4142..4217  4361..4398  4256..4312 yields 0.13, 2.02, 2.51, 2.28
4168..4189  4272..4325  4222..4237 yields -0.16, 1.95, 2.01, 1.97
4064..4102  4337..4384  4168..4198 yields 0.13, 2.01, 2.57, 2.21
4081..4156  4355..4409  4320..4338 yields -0.02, 2.06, 2.55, 2.45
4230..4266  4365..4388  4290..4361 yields 0.07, 2.31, 2.47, 2.41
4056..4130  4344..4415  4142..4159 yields 0.08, 2.04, 2.56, 2.14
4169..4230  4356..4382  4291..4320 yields 0.28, 2.08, 2.61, 2.41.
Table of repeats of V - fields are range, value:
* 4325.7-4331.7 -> 2.52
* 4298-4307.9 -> 1.75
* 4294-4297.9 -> 1.92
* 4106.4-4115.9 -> 2.25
